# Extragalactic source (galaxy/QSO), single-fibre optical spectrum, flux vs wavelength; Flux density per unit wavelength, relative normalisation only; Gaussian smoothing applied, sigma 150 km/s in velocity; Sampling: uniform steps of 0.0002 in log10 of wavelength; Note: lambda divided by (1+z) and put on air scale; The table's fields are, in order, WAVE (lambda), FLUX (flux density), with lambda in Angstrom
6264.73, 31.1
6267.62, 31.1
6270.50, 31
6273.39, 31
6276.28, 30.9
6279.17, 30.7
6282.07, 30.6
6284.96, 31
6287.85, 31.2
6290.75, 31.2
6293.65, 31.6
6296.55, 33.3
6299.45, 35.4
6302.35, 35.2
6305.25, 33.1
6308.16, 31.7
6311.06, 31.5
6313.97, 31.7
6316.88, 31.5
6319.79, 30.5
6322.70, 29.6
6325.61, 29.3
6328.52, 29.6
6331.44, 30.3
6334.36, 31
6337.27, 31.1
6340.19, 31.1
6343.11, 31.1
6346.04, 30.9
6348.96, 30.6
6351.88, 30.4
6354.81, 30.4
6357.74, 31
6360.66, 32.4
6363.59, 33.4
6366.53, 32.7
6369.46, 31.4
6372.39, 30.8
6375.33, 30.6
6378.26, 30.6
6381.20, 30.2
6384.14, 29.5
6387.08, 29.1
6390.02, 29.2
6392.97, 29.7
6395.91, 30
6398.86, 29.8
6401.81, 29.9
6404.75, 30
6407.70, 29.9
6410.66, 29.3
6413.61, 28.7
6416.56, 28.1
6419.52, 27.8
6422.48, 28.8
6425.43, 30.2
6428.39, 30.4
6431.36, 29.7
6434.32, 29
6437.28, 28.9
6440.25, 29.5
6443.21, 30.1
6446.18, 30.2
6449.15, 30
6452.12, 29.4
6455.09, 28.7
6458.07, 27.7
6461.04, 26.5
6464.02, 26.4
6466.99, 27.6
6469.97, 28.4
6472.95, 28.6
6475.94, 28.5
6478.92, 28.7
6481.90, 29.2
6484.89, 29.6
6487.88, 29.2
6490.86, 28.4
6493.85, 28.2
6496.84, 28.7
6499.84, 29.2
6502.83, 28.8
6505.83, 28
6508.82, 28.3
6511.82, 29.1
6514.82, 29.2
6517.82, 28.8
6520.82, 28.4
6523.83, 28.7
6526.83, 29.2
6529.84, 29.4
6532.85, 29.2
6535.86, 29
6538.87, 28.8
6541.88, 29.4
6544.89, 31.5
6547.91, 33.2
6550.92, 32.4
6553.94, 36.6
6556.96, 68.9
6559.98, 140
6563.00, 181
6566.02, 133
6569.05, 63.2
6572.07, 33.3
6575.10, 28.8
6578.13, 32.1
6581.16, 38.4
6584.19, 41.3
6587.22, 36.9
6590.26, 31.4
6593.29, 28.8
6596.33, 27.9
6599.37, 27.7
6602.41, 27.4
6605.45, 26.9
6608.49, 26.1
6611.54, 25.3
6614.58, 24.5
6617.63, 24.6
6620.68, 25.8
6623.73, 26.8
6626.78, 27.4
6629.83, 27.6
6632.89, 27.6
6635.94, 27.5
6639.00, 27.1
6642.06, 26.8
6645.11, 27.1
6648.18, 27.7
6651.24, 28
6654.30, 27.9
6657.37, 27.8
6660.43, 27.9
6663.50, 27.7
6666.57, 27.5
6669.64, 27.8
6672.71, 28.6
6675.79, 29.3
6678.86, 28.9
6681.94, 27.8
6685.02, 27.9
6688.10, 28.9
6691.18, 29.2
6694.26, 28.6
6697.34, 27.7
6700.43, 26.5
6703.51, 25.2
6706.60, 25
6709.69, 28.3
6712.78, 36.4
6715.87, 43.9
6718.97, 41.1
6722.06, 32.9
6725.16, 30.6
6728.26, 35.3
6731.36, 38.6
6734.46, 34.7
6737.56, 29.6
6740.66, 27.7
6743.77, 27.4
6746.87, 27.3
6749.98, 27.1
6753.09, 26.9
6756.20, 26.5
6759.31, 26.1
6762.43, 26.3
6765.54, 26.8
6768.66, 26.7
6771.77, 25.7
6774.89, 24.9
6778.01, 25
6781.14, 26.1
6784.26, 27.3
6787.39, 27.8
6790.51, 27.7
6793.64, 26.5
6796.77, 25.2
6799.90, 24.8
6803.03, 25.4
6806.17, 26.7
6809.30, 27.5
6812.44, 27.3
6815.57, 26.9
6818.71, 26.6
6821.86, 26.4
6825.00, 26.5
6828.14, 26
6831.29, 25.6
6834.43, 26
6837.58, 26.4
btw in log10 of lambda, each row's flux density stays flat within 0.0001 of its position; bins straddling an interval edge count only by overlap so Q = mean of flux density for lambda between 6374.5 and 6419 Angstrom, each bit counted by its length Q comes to 29.6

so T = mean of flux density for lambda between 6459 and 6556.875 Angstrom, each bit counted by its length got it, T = 29.8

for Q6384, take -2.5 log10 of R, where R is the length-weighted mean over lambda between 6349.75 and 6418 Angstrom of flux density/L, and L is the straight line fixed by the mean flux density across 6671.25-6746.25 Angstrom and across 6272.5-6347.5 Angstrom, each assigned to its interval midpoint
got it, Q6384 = 0.03 mag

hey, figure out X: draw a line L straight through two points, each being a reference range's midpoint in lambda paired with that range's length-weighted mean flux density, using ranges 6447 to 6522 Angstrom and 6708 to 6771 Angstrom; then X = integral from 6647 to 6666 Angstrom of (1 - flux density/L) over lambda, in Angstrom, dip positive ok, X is 1.5 Angstrom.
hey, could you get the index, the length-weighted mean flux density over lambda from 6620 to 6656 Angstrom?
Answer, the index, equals 27.3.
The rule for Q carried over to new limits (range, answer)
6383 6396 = 29.4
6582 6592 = 36.5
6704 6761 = 31.3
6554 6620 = 50.1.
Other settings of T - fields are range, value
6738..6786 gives 26.6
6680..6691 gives 28.3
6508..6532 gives 28.9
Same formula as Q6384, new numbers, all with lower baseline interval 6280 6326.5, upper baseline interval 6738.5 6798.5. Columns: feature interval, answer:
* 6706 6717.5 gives -0.25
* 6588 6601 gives -0.03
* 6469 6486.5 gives 0.04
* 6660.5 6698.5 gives -0.03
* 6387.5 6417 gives 0.04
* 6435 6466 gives 0.05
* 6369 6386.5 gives 0.02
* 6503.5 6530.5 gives 0.02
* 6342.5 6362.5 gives 0.01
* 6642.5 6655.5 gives 0.01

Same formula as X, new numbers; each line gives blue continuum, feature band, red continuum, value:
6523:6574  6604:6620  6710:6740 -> 7.66 Angstrom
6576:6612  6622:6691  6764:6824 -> 3.97 Angstrom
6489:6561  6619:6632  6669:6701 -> 1.67 Angstrom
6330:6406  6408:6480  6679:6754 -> 4.31 Angstrom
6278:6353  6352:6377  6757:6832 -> -0.54 Angstrom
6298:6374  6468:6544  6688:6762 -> 5.28 Angstrom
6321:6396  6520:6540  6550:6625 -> 6.64 Angstrom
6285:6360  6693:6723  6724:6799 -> -3.32 Angstrom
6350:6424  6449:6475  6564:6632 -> 3.53 Angstrom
